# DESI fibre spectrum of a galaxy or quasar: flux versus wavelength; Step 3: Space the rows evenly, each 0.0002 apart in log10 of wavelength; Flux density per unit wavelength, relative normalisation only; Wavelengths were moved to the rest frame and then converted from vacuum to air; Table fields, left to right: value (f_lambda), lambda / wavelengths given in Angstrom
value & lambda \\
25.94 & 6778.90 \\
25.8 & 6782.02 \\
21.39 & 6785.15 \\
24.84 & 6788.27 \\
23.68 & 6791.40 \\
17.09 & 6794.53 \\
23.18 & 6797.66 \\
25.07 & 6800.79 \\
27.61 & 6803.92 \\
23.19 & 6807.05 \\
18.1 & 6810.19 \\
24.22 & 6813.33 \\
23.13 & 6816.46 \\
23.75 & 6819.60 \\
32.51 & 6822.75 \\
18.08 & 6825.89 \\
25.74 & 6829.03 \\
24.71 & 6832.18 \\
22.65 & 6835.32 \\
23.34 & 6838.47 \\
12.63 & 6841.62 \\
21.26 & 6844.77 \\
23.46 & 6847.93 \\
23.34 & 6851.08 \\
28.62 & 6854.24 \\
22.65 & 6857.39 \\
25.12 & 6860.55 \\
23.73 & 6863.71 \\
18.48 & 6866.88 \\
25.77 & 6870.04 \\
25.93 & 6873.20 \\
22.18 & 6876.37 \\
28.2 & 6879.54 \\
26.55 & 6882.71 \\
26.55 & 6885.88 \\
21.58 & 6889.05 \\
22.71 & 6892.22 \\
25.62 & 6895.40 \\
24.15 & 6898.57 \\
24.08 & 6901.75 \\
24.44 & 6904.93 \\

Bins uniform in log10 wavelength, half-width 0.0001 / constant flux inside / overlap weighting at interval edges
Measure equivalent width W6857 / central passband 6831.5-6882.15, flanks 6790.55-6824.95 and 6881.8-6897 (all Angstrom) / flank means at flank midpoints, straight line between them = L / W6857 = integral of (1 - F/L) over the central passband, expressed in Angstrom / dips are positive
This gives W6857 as 1.88 Angstrom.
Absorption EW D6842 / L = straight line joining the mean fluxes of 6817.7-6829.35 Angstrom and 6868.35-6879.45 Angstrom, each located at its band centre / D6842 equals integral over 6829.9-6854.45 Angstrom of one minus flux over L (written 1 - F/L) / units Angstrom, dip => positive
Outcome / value 2.65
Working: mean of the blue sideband 24.9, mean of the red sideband 25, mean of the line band 22.2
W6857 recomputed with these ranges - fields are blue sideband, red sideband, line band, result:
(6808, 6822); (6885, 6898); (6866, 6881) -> -0.4 Angstrom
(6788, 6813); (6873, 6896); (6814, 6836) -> -1.0 Angstrom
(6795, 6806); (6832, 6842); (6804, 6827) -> -0.6 Angstrom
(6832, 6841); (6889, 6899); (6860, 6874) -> -0.3 Angstrom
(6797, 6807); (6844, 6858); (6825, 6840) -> 0.8 Angstrom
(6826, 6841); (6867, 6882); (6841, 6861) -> 0.8 Angstrom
